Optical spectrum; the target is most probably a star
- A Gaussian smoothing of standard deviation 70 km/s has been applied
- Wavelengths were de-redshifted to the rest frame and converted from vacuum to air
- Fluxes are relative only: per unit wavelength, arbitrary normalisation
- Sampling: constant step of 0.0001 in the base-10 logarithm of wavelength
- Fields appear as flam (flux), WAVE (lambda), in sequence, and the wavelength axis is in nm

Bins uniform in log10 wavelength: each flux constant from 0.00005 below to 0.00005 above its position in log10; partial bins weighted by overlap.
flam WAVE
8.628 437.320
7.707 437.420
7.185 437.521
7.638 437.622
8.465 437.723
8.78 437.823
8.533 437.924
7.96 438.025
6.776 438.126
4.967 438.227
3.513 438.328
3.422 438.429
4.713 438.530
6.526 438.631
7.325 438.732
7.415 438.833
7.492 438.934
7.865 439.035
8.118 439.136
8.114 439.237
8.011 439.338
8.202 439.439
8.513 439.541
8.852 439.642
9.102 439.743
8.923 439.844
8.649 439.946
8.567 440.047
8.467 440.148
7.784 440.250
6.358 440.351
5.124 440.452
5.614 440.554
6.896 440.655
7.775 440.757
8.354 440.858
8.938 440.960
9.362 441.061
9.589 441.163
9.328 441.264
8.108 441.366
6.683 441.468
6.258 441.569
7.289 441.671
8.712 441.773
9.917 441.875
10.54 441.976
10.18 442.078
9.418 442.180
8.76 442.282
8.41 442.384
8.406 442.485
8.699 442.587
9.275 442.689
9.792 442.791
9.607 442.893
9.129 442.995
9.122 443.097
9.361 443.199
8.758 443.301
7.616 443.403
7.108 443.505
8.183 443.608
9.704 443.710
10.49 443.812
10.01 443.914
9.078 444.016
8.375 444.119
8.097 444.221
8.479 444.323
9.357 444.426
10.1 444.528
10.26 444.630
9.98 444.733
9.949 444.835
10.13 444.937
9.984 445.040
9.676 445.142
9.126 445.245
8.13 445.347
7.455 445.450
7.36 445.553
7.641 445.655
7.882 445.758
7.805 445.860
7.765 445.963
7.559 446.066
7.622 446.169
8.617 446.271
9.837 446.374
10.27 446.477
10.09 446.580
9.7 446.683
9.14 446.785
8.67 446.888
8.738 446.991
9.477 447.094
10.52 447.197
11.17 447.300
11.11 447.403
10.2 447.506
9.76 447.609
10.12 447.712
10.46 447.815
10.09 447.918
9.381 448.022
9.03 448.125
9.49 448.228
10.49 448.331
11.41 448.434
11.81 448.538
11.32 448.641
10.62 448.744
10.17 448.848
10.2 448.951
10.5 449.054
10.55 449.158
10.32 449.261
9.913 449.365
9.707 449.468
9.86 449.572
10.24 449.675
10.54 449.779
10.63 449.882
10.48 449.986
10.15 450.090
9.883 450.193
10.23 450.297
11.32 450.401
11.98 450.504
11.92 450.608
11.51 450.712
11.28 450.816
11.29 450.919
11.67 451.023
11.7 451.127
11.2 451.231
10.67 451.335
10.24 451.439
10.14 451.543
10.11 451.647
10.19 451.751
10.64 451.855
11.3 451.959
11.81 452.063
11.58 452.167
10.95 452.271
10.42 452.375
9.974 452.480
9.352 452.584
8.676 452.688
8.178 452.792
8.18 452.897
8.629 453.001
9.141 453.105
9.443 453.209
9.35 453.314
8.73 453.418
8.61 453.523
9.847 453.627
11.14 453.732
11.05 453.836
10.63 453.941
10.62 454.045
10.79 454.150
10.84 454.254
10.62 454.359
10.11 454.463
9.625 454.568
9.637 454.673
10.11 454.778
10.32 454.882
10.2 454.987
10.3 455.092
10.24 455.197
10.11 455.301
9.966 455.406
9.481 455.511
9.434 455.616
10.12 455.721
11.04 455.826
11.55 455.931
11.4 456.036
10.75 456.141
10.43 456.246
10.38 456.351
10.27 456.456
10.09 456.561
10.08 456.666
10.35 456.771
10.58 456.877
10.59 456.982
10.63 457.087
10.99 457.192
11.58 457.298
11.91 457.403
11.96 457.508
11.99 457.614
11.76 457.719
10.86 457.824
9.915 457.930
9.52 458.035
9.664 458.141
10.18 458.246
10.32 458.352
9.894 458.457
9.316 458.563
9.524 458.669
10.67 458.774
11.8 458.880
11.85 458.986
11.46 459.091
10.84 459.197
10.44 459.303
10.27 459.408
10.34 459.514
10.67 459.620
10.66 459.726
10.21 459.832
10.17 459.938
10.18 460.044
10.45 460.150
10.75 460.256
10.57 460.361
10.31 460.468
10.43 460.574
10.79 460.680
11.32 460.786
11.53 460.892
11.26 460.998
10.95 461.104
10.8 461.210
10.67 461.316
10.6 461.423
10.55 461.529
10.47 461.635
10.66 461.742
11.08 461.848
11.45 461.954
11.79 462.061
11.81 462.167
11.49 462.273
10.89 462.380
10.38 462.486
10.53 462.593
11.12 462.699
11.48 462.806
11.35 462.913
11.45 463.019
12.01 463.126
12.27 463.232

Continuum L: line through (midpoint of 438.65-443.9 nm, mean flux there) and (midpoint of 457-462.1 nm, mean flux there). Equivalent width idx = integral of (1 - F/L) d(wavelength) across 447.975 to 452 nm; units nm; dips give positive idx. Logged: -0.46 nm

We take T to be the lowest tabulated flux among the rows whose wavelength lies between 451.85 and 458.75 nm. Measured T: 8.178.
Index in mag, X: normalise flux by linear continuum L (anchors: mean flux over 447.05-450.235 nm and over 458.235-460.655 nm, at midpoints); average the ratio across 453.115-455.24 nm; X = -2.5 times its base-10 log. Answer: 0.03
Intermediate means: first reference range 10.3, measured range 10.1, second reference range 10.5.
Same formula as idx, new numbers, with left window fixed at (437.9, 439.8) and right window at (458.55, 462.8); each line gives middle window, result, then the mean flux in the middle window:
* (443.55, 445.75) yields -0.273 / 9.09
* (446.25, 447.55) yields -0.209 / 9.84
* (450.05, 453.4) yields -0.404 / 10.4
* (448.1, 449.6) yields -0.271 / 10.4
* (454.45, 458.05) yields -0.173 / 10.5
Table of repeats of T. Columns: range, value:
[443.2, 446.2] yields 7.108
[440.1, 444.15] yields 5.124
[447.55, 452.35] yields 9.03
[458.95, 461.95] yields 10.17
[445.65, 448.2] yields 7.559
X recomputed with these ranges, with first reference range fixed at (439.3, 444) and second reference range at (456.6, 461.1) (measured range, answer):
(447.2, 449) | -0.12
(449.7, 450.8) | -0.13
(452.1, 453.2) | 0.04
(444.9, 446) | 0.07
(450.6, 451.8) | -0.13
